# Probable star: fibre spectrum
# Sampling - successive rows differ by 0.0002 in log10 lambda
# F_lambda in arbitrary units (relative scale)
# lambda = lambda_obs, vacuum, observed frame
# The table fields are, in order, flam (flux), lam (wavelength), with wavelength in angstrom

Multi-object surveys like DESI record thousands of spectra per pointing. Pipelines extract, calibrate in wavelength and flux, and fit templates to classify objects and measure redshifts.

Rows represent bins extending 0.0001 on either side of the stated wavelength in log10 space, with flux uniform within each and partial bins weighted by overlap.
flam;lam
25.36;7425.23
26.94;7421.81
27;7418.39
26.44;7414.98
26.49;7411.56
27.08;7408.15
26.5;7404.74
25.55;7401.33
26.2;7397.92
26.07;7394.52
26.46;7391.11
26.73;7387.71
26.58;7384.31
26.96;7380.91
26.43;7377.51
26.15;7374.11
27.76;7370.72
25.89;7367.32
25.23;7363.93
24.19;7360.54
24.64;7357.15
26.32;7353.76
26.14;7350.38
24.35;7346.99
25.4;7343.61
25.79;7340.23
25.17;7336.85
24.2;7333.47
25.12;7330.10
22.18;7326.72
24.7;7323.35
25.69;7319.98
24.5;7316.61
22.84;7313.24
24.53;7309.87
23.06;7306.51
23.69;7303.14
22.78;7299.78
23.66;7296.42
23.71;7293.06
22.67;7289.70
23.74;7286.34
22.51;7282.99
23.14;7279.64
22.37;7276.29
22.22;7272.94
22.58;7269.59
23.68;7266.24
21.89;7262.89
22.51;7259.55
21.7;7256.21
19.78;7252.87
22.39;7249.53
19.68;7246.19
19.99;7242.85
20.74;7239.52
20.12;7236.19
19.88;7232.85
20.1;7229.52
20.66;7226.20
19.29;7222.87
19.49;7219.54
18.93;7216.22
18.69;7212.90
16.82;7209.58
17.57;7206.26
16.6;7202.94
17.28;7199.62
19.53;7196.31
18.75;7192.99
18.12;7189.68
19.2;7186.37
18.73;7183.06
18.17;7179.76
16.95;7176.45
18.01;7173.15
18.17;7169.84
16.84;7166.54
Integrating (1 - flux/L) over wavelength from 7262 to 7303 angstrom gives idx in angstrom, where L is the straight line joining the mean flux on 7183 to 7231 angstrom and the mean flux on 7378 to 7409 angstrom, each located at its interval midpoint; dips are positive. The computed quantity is -2.2 angstrom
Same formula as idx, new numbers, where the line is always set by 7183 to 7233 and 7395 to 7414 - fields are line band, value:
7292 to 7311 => -1.02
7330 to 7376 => -2.14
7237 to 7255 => -0.32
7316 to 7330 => -0.71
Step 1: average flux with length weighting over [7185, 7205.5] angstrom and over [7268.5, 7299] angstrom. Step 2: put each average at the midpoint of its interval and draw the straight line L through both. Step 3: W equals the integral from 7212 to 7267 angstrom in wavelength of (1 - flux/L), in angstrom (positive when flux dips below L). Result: 0.1 angstrom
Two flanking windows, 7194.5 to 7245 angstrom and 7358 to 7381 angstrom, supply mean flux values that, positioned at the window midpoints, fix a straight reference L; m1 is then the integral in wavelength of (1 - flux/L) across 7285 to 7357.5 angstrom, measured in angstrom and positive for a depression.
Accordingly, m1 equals -1.8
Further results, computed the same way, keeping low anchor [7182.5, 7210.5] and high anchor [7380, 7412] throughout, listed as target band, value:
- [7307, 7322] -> -0.82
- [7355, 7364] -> 0.09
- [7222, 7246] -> -0.58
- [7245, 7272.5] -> -1.52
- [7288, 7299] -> -0.57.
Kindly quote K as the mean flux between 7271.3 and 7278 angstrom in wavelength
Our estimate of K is 22.3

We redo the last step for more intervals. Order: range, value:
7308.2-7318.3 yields 23.9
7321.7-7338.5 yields 24.3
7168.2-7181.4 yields 17.8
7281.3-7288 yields 23.2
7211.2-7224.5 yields 19.1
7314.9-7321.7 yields 25.1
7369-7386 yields 26.8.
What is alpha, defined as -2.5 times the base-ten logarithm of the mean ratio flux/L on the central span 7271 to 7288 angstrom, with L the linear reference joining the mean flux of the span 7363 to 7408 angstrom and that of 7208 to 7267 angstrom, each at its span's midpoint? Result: -0.04 mag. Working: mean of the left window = 20.3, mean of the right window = 26.4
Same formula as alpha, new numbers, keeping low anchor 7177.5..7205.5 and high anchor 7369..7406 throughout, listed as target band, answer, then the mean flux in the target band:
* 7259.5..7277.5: -0.05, 22.5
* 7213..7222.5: 0.01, 19.1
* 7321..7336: -0.01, 24.2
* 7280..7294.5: -0.04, 23.2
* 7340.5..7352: -0.03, 25.3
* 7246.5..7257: -0.01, 21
